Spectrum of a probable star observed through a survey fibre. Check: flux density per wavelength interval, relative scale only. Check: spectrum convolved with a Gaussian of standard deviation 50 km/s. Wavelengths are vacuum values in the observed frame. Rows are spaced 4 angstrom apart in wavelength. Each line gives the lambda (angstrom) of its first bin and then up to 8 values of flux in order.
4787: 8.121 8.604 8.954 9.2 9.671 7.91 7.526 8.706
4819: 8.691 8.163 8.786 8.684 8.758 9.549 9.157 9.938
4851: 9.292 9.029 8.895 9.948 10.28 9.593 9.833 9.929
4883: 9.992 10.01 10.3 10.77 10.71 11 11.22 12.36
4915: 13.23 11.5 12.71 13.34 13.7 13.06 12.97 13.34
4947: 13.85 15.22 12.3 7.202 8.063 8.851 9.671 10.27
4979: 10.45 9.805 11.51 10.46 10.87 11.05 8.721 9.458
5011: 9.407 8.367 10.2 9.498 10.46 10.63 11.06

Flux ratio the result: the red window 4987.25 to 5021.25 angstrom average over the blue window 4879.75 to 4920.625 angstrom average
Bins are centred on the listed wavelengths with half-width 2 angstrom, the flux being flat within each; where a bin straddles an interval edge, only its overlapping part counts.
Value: 0.9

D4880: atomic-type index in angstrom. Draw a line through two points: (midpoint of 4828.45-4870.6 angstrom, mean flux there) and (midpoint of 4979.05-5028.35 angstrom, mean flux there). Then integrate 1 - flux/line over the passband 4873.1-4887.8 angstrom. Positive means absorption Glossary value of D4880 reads -0.7 angstrom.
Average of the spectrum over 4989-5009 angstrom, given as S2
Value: 10.1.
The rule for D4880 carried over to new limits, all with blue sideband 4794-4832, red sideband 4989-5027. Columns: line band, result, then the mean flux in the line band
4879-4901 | -3.0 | 10.3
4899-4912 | -3.0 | 11.3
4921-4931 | -4.1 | 13.2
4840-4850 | -0.8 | 9.52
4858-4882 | -2.2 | 9.79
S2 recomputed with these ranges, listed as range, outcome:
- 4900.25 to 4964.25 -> 12.2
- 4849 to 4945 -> 11.1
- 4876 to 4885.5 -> 9.95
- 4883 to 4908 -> 10.6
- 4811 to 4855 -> 8.91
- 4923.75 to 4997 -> 11.4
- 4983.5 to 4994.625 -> 10.8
